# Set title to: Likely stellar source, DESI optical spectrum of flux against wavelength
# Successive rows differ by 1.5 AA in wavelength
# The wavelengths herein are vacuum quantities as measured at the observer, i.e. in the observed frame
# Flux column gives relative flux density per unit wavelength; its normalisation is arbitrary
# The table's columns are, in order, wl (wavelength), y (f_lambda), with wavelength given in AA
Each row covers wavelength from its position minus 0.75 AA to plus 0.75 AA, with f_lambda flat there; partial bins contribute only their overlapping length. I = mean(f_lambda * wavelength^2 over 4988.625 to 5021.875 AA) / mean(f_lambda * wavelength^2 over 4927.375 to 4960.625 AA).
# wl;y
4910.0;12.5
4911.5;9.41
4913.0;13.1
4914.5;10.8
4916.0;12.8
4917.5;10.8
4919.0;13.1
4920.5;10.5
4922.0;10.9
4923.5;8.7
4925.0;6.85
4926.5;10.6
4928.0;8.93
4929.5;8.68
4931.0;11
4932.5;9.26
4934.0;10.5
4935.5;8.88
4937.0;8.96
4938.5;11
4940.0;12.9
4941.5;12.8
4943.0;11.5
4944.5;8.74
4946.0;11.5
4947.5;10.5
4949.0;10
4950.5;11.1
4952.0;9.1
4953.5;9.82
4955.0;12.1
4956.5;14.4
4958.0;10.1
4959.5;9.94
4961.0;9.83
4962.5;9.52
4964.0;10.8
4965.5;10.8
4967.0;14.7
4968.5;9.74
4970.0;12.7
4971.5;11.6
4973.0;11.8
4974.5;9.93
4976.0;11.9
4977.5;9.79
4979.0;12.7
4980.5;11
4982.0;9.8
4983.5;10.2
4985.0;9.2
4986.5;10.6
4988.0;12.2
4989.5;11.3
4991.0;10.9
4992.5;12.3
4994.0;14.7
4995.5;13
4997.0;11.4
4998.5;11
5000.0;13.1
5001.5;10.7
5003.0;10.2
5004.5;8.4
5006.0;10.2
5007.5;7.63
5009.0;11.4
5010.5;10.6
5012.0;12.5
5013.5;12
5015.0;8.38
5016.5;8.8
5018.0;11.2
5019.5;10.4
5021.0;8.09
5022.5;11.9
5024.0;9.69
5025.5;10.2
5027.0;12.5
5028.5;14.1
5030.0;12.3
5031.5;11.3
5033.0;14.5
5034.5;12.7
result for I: 1.05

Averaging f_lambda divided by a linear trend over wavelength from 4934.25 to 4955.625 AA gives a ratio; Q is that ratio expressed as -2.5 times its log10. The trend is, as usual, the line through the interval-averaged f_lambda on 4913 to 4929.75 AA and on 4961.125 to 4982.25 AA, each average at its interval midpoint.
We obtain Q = 0.02 mag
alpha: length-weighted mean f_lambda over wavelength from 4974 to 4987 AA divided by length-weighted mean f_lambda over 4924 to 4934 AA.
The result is 1.14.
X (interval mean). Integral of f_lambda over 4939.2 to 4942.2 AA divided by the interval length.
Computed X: 12.8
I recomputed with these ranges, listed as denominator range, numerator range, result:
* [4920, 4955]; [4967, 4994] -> 1.13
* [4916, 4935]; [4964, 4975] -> 1.17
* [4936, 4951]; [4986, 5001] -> 1.13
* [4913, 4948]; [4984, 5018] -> 1.07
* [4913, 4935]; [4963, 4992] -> 1.10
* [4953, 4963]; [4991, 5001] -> 1.16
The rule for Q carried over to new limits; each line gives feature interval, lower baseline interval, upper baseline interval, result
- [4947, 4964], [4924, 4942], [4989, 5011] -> -0.024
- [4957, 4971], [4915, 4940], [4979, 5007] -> -0.026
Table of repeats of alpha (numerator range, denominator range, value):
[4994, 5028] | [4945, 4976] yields 0.97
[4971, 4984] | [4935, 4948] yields 1.02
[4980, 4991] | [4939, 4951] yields 0.95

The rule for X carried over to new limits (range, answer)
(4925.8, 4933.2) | 9.69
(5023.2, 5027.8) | 10.8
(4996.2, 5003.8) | 11.3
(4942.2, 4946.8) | 10.6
